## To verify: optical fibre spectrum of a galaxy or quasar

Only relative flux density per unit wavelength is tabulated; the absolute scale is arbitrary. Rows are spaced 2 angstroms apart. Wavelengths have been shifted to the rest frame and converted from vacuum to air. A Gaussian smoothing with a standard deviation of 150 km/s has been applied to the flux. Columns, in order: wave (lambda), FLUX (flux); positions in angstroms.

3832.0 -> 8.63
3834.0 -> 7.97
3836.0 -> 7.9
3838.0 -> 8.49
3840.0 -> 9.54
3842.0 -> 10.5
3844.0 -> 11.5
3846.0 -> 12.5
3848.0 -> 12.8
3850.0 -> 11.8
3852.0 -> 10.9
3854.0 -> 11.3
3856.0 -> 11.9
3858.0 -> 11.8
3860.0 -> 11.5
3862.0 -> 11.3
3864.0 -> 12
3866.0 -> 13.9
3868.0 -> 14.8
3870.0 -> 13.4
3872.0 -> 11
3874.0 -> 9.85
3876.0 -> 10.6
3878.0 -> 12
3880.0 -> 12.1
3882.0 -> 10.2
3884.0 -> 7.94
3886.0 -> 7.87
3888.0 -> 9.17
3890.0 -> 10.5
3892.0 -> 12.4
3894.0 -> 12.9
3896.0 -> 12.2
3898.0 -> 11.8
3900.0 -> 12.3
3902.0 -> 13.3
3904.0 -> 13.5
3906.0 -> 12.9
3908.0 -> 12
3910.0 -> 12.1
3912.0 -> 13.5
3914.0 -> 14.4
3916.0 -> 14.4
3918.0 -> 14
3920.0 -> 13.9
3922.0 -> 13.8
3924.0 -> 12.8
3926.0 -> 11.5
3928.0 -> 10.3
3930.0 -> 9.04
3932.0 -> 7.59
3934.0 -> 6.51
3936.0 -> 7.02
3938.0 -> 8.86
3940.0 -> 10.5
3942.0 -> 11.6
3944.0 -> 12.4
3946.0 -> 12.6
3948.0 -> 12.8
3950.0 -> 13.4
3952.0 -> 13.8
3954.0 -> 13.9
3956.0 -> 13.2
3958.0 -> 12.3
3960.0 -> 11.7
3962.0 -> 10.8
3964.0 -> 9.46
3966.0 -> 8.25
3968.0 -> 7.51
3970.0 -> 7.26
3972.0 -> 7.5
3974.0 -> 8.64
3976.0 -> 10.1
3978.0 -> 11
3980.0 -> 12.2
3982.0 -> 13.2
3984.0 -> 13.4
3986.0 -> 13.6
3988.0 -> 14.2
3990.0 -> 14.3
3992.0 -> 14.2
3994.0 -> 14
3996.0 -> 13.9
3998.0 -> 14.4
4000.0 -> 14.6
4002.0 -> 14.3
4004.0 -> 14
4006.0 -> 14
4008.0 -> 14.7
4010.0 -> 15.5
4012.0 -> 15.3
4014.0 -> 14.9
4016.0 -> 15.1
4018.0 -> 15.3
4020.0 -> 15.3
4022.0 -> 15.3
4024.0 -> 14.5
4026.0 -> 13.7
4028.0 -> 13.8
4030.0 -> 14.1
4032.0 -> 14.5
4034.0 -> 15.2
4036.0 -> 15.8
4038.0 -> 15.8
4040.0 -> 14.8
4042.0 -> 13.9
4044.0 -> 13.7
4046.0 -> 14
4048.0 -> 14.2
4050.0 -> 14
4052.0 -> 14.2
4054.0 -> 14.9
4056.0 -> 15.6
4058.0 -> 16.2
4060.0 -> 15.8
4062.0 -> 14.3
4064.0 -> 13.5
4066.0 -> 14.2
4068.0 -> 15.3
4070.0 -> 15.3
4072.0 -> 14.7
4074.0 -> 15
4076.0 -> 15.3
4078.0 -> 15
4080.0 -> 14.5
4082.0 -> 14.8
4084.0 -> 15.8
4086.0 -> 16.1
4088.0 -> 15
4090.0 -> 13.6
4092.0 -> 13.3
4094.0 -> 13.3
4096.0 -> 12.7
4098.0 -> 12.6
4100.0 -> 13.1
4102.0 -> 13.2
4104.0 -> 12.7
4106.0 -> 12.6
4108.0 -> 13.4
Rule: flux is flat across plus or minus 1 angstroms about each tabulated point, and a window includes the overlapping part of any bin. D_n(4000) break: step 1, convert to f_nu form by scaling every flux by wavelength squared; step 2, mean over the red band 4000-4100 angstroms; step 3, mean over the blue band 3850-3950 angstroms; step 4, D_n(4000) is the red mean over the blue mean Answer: 1.36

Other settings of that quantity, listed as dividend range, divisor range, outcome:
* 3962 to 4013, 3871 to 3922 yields 1.09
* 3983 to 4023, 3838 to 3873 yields 1.32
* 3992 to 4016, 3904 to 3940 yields 1.32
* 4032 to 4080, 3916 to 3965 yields 1.37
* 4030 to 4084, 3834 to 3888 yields 1.48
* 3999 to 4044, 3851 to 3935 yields 1.34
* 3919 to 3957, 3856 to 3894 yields 1.04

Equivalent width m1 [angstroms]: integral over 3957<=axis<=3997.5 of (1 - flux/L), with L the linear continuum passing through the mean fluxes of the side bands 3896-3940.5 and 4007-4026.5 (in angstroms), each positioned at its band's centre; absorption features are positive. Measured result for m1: 6.8 angstroms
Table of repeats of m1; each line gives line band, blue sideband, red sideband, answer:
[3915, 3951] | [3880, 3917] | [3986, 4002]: 4.0 angstroms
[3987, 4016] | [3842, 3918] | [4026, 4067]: -1.2 angstroms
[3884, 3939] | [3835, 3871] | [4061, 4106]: 3.5 angstroms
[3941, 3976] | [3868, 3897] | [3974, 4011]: 4.7 angstroms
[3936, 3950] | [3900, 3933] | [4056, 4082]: 1.7 angstroms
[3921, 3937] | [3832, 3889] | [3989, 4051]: 3.4 angstroms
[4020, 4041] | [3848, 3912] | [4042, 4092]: -0.9 angstroms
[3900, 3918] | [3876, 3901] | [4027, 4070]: -2.9 angstroms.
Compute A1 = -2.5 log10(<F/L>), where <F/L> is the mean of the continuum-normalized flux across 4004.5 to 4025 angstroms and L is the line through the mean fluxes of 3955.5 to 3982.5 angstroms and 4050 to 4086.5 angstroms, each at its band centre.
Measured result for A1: -0.21 mag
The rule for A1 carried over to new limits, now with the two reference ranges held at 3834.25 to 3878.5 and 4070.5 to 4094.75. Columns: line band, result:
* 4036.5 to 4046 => -0.034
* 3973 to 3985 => 0.156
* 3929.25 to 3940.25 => 0.476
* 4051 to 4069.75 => -0.038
